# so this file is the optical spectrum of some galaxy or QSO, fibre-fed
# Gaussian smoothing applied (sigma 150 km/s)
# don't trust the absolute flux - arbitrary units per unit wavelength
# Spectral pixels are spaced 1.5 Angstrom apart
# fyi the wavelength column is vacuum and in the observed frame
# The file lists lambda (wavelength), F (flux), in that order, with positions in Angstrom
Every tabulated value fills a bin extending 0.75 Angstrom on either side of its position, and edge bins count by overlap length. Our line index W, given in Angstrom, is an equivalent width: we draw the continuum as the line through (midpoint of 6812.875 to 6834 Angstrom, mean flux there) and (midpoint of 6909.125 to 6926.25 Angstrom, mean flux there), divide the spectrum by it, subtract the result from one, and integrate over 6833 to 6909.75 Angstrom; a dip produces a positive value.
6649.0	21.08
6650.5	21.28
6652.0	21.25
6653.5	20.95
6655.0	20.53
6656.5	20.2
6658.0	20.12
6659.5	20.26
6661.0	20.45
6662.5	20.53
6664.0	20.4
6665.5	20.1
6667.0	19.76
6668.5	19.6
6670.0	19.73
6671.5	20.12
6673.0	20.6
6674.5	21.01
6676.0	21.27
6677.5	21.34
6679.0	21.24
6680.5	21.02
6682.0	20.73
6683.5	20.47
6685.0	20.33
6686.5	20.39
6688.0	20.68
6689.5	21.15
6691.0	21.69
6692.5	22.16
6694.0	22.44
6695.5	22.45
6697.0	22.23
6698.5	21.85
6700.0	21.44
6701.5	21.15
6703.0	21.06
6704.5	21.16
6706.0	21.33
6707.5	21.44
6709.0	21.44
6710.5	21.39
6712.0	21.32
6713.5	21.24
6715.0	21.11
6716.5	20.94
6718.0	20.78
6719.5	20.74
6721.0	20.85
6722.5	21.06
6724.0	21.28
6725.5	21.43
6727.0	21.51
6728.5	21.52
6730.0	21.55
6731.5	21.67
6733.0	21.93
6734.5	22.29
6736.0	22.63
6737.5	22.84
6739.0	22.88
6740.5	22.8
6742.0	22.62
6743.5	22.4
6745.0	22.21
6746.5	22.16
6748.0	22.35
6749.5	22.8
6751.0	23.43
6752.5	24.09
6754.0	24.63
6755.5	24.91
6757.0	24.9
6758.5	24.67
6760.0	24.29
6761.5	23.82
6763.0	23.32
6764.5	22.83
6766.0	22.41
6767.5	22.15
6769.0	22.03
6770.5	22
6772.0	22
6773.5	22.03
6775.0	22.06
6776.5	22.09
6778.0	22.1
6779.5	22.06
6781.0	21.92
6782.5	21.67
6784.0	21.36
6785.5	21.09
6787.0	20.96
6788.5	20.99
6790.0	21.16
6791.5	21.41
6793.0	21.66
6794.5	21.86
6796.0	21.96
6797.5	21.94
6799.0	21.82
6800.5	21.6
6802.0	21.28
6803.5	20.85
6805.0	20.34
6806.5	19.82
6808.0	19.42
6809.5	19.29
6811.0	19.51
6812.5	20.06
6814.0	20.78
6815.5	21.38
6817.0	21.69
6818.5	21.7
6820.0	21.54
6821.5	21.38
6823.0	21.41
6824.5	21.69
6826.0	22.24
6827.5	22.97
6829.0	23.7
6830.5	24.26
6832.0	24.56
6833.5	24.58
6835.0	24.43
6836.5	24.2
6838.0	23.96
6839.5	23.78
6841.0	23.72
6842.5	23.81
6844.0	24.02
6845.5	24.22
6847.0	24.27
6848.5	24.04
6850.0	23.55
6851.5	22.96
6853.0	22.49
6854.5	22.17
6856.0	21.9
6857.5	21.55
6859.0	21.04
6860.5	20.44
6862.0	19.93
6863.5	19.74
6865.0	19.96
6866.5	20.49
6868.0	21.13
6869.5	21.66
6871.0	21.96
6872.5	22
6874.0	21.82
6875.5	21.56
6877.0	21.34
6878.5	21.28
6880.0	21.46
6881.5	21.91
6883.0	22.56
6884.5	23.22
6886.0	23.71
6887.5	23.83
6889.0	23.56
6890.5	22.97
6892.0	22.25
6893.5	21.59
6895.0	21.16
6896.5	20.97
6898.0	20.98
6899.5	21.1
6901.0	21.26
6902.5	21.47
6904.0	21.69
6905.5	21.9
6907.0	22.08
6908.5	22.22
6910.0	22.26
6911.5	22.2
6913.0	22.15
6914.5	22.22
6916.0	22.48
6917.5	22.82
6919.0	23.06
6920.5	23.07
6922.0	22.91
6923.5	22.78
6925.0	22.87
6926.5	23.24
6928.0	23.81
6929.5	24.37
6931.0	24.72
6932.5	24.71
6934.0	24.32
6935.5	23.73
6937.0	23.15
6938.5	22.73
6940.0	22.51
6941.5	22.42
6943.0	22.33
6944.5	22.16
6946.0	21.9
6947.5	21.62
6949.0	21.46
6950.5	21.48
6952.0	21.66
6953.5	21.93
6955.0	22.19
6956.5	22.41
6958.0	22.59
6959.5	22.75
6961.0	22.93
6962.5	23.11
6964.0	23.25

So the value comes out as 0.8 Angstrom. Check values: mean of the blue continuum 22.4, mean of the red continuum 22.6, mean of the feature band 22.3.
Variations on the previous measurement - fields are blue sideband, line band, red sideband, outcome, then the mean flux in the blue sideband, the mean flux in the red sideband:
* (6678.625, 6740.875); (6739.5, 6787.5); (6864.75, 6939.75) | -2.2 Angstrom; 21.5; 22.4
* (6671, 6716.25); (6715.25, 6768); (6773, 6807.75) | -2.9 Angstrom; 21.2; 21.4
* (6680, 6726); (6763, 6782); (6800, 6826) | -1.1 Angstrom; 21.3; 20.8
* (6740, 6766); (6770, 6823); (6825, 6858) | 4.9 Angstrom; 23.4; 23.5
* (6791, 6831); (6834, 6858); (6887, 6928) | -2.0 Angstrom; 21.4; 22.3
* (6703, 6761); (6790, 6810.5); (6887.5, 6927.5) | 1.1 Angstrom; 22.2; 22.2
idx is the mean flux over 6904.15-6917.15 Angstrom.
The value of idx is 22.2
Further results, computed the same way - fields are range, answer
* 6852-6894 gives 21.8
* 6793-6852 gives 22.3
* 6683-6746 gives 21.6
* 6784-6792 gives 21.1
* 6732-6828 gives 22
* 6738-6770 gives 23.2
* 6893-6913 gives 21.6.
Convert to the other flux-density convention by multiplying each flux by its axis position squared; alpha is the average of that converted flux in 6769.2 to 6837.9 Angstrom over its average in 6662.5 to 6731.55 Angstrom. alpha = 1.1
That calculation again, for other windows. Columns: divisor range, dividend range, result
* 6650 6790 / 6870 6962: 1.10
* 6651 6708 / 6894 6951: 1.15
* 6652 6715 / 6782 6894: 1.10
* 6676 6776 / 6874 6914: 1.05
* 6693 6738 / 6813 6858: 1.10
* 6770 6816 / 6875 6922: 1.08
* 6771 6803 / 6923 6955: 1.10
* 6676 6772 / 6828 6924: 1.06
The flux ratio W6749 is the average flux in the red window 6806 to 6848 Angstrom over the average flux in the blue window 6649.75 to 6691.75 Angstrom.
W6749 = 1.1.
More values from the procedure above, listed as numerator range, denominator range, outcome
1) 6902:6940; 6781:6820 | 1.09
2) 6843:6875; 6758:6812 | 1.01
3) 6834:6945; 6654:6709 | 1.08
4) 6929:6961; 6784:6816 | 1.09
